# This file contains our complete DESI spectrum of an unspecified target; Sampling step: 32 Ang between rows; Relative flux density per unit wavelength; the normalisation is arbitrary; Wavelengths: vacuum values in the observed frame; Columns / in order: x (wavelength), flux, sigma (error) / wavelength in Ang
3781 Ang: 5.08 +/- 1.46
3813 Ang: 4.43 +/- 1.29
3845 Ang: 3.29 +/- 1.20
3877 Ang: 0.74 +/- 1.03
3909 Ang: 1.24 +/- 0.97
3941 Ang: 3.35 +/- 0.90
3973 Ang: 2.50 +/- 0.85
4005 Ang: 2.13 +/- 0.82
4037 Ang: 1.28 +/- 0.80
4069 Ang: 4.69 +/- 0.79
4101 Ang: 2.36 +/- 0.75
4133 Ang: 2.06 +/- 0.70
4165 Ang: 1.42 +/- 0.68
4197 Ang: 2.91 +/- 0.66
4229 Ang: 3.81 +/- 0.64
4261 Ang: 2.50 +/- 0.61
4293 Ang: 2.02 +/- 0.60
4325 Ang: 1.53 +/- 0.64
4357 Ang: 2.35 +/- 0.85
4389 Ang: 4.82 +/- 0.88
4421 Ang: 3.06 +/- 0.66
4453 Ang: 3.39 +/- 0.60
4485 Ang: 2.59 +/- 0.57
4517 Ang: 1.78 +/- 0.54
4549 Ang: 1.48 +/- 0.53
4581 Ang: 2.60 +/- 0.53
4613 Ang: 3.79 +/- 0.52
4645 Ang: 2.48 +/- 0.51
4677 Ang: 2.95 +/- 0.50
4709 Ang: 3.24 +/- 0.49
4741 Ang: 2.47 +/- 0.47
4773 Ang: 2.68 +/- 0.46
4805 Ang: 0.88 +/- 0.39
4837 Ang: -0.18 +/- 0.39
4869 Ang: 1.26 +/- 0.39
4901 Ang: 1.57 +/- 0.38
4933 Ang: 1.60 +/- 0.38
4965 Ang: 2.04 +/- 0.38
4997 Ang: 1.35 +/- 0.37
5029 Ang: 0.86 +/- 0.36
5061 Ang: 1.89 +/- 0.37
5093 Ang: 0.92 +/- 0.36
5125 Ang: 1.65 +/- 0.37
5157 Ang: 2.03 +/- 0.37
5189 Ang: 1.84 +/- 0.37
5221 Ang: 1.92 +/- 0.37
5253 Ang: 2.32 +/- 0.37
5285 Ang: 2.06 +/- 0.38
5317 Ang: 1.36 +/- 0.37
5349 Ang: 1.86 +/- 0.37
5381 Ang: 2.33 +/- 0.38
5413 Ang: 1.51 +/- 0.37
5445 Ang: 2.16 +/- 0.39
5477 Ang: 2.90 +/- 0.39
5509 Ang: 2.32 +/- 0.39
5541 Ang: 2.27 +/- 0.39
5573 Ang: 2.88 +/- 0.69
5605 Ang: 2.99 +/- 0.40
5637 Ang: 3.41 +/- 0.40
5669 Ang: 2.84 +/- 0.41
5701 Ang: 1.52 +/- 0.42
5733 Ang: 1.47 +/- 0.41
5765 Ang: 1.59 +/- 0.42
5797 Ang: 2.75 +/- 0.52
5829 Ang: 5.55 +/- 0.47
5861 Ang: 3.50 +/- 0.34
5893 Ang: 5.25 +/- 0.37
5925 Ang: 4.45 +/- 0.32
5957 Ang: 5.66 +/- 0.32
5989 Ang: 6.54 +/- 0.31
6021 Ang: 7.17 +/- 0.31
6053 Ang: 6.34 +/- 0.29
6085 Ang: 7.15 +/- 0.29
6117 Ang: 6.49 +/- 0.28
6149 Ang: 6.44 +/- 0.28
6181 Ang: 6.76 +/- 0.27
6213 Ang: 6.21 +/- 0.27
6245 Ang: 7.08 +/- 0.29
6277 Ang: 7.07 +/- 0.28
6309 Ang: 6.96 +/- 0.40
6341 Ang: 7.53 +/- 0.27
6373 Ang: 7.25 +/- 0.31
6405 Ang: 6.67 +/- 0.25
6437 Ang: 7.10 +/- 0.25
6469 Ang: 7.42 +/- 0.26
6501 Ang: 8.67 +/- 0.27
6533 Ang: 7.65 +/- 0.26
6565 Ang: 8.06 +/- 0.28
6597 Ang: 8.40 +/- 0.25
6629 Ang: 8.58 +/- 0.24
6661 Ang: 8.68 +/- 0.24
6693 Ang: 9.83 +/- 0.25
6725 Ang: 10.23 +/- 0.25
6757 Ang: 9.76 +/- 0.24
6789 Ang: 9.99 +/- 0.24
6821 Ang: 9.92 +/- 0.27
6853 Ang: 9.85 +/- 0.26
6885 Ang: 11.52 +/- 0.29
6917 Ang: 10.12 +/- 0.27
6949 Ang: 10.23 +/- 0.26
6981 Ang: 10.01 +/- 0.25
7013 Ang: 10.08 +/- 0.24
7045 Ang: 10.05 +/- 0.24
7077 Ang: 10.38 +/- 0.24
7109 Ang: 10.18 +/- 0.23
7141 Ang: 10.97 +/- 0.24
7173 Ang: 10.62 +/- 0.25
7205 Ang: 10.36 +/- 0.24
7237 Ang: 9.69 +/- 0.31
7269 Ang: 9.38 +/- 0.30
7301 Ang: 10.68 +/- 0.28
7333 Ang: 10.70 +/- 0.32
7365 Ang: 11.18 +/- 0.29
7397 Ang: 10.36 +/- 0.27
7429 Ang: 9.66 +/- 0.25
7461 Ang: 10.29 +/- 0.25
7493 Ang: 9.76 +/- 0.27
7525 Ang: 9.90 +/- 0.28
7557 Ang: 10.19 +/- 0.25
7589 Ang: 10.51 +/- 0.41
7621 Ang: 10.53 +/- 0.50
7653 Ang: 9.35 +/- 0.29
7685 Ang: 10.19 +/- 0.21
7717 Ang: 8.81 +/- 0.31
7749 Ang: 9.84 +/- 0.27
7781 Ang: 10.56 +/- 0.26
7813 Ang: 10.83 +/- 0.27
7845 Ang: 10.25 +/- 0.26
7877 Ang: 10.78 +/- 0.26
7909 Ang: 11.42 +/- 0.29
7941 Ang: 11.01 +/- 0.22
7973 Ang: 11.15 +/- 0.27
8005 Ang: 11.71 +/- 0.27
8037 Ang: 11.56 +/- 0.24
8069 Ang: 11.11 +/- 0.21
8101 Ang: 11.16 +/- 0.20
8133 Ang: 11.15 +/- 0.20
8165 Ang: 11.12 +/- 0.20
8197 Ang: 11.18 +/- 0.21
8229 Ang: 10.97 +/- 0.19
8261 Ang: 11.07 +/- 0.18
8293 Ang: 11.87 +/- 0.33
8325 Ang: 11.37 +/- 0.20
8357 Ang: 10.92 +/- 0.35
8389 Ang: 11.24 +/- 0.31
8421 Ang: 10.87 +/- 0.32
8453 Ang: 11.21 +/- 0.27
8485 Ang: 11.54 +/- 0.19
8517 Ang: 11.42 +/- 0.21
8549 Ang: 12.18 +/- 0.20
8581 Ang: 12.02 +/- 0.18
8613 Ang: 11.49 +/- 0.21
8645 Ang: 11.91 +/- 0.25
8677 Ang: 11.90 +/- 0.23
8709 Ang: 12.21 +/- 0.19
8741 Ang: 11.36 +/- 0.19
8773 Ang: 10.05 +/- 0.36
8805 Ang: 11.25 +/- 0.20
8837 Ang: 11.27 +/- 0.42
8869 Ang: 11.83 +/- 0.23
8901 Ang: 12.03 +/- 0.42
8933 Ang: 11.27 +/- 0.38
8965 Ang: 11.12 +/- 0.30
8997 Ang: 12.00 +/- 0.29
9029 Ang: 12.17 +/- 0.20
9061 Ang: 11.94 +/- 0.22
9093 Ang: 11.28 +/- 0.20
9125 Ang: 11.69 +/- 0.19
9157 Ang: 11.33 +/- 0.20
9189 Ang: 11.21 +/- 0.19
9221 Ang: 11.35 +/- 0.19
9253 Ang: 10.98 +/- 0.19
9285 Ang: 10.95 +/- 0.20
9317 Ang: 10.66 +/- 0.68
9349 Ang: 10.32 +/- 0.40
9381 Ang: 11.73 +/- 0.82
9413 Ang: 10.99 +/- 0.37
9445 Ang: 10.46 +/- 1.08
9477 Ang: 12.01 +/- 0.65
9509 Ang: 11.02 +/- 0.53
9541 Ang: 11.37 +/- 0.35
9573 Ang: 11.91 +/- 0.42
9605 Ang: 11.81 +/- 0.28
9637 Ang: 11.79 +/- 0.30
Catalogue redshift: 0.49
